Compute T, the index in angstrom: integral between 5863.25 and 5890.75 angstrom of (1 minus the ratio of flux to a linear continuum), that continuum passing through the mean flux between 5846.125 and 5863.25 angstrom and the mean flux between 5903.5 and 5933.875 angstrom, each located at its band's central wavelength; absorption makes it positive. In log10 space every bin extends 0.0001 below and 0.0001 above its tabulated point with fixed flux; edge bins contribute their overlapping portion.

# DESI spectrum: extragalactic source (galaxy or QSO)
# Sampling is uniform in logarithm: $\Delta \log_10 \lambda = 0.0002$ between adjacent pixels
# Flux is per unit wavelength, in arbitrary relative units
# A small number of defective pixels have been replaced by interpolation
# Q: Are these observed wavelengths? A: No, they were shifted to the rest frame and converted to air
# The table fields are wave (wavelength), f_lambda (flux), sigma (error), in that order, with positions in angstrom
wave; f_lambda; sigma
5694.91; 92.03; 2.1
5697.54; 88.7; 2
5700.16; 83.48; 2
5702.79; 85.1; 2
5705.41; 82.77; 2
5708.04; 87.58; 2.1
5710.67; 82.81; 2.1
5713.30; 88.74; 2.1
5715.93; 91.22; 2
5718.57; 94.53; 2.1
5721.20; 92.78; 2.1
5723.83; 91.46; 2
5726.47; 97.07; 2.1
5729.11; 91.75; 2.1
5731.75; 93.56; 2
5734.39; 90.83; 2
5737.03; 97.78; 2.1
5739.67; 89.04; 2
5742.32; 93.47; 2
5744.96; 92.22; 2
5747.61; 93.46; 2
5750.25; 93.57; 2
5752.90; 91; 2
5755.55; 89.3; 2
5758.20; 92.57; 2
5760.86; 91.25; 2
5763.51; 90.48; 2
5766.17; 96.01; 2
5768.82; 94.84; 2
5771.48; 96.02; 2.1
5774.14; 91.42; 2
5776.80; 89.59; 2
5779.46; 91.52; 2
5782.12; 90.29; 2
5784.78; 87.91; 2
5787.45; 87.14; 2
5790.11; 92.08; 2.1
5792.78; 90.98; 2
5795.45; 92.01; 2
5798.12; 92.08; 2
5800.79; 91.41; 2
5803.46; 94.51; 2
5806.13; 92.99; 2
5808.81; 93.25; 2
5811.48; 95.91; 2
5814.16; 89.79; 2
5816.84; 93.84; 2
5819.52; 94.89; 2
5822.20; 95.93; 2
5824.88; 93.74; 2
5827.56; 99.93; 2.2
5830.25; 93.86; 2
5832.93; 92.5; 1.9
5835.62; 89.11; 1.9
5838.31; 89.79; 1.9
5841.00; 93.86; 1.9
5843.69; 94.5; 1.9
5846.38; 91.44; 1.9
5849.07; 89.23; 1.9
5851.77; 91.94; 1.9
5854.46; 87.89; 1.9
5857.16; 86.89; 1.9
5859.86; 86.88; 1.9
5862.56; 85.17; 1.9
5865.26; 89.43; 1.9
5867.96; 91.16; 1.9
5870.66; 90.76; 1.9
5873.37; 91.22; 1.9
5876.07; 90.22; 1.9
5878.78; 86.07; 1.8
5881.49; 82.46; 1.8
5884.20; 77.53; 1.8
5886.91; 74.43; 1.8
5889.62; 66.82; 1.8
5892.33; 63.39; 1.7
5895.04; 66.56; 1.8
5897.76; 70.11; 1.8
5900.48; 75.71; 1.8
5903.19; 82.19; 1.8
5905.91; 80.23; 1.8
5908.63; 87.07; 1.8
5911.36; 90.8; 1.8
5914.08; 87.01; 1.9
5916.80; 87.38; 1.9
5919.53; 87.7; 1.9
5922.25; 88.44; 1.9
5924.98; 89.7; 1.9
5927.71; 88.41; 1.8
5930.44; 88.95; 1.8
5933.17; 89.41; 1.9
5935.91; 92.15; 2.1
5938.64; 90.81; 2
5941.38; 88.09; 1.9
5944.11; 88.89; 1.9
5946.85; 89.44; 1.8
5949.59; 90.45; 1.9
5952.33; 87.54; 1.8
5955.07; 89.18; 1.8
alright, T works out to 1.2 angstrom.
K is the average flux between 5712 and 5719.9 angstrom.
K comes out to 91.5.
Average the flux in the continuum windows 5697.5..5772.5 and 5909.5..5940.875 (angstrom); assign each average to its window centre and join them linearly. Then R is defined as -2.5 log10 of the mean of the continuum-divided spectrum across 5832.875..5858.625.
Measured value -0.01 mag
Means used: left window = 91.2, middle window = 90.6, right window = 89.1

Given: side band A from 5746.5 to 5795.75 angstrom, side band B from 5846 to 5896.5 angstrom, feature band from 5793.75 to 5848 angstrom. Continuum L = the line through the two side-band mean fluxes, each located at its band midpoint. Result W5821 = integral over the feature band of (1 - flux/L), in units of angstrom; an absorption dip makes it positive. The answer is -3.51 angstrom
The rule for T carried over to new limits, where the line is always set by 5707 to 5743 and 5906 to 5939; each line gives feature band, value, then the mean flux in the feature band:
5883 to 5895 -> 2.57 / 70.1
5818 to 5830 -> -0.77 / 95.9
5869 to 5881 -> 0.03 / 89.1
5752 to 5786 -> -0.30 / 91.7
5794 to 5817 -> -0.62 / 92.8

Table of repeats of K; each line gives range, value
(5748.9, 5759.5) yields 91.7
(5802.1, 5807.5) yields 93.7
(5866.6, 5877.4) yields 90.9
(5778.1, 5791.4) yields 89.8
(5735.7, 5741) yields 93.4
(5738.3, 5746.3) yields 91.6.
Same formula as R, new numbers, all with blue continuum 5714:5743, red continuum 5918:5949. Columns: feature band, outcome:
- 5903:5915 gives 0.05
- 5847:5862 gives 0.03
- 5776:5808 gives 0.01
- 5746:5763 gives 0.01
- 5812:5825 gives -0.03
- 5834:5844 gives -0.01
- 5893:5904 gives 0.23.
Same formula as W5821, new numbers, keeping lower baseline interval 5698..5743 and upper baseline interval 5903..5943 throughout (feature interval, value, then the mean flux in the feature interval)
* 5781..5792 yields 0.0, 89.4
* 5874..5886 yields 0.6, 84.1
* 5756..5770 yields -0.5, 92.8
